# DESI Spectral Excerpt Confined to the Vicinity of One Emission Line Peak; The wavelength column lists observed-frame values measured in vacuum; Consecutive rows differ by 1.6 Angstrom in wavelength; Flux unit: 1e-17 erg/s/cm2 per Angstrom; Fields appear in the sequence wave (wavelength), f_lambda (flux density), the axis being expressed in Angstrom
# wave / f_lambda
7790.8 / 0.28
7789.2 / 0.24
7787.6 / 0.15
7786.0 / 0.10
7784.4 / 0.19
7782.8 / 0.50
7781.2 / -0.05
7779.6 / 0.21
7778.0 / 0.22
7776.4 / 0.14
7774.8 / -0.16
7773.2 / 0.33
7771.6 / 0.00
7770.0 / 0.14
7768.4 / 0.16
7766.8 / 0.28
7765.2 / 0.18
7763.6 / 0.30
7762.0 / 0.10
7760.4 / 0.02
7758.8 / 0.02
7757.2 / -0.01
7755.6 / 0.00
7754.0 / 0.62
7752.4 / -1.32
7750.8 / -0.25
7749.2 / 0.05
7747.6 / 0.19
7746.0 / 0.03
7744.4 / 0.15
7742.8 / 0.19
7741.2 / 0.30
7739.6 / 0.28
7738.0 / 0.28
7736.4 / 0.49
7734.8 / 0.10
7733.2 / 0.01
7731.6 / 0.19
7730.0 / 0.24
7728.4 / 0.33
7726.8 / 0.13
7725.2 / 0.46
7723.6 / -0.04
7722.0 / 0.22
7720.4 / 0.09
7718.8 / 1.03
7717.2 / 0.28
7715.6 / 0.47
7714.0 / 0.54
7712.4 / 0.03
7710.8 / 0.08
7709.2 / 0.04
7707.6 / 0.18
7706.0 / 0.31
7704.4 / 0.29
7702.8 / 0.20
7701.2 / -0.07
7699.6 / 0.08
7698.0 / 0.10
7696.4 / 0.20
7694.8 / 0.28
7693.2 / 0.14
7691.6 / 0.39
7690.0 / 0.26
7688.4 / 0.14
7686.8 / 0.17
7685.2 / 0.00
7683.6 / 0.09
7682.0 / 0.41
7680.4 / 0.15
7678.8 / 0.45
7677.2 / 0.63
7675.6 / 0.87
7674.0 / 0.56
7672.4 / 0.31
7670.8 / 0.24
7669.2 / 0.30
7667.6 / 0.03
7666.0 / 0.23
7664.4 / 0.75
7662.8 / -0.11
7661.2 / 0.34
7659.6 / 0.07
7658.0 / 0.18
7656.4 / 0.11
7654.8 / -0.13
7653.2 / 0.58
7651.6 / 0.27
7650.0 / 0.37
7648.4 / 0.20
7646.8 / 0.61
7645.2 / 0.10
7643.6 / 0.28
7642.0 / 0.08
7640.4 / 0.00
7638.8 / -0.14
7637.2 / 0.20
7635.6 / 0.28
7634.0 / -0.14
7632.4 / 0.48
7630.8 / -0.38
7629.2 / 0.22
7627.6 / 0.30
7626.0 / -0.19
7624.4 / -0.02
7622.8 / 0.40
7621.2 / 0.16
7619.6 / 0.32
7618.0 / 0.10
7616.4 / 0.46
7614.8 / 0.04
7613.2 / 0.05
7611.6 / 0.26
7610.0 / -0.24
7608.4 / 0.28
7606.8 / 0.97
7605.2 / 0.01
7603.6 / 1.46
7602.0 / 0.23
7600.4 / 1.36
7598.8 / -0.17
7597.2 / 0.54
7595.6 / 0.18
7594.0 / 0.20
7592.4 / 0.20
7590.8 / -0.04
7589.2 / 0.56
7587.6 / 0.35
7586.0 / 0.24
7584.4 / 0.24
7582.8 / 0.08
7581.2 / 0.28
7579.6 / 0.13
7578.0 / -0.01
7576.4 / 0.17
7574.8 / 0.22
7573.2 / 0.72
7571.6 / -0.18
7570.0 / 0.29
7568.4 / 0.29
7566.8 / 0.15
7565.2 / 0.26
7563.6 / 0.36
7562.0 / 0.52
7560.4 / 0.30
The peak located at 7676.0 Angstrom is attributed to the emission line H-gamma 4340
